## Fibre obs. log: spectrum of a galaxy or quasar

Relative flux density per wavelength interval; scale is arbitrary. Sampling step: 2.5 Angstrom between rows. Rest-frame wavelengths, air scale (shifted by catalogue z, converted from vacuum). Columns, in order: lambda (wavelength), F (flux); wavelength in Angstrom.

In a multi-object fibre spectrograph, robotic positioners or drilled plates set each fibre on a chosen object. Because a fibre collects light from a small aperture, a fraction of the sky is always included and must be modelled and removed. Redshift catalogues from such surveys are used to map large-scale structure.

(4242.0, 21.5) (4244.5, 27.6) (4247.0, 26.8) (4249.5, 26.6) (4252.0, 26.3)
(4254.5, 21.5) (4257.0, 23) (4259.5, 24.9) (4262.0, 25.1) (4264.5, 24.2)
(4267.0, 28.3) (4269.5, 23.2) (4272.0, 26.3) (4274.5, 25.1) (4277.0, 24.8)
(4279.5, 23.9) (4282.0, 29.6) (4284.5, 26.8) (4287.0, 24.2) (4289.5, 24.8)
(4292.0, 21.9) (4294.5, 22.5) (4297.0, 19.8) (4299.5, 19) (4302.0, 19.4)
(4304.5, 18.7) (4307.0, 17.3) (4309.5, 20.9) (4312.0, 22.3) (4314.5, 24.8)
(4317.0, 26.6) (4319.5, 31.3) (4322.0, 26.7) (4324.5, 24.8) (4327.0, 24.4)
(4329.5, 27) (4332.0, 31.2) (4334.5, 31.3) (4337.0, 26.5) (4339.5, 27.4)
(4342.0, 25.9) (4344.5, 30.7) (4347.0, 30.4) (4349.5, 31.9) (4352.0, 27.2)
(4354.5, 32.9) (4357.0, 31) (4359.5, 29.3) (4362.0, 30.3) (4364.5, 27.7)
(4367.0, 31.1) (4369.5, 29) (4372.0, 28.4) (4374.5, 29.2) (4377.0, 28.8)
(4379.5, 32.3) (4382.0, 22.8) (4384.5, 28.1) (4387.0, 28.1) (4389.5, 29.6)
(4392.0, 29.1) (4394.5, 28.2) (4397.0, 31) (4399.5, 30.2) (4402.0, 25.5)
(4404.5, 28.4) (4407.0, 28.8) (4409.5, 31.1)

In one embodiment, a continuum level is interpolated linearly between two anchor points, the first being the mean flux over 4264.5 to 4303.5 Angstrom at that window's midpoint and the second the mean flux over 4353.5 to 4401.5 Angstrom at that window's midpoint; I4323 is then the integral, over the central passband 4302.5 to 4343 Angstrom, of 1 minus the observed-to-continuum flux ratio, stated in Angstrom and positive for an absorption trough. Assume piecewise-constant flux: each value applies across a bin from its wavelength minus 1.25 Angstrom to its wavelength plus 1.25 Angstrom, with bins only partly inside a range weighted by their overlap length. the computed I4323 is 1.3 Angstrom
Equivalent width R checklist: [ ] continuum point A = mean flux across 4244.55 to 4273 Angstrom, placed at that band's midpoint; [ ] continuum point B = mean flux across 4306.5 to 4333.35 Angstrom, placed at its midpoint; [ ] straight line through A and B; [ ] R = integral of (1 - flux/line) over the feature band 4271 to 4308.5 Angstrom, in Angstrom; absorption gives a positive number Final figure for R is 3.58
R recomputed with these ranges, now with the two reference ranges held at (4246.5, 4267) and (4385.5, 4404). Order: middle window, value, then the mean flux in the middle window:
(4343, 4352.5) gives -0.93 Angstrom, 30.2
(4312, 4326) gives 0.15 Angstrom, 26.4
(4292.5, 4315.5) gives 5.03 Angstrom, 20.5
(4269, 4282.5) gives 0.05 Angstrom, 25.4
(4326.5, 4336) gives -0.61 Angstrom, 28.7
